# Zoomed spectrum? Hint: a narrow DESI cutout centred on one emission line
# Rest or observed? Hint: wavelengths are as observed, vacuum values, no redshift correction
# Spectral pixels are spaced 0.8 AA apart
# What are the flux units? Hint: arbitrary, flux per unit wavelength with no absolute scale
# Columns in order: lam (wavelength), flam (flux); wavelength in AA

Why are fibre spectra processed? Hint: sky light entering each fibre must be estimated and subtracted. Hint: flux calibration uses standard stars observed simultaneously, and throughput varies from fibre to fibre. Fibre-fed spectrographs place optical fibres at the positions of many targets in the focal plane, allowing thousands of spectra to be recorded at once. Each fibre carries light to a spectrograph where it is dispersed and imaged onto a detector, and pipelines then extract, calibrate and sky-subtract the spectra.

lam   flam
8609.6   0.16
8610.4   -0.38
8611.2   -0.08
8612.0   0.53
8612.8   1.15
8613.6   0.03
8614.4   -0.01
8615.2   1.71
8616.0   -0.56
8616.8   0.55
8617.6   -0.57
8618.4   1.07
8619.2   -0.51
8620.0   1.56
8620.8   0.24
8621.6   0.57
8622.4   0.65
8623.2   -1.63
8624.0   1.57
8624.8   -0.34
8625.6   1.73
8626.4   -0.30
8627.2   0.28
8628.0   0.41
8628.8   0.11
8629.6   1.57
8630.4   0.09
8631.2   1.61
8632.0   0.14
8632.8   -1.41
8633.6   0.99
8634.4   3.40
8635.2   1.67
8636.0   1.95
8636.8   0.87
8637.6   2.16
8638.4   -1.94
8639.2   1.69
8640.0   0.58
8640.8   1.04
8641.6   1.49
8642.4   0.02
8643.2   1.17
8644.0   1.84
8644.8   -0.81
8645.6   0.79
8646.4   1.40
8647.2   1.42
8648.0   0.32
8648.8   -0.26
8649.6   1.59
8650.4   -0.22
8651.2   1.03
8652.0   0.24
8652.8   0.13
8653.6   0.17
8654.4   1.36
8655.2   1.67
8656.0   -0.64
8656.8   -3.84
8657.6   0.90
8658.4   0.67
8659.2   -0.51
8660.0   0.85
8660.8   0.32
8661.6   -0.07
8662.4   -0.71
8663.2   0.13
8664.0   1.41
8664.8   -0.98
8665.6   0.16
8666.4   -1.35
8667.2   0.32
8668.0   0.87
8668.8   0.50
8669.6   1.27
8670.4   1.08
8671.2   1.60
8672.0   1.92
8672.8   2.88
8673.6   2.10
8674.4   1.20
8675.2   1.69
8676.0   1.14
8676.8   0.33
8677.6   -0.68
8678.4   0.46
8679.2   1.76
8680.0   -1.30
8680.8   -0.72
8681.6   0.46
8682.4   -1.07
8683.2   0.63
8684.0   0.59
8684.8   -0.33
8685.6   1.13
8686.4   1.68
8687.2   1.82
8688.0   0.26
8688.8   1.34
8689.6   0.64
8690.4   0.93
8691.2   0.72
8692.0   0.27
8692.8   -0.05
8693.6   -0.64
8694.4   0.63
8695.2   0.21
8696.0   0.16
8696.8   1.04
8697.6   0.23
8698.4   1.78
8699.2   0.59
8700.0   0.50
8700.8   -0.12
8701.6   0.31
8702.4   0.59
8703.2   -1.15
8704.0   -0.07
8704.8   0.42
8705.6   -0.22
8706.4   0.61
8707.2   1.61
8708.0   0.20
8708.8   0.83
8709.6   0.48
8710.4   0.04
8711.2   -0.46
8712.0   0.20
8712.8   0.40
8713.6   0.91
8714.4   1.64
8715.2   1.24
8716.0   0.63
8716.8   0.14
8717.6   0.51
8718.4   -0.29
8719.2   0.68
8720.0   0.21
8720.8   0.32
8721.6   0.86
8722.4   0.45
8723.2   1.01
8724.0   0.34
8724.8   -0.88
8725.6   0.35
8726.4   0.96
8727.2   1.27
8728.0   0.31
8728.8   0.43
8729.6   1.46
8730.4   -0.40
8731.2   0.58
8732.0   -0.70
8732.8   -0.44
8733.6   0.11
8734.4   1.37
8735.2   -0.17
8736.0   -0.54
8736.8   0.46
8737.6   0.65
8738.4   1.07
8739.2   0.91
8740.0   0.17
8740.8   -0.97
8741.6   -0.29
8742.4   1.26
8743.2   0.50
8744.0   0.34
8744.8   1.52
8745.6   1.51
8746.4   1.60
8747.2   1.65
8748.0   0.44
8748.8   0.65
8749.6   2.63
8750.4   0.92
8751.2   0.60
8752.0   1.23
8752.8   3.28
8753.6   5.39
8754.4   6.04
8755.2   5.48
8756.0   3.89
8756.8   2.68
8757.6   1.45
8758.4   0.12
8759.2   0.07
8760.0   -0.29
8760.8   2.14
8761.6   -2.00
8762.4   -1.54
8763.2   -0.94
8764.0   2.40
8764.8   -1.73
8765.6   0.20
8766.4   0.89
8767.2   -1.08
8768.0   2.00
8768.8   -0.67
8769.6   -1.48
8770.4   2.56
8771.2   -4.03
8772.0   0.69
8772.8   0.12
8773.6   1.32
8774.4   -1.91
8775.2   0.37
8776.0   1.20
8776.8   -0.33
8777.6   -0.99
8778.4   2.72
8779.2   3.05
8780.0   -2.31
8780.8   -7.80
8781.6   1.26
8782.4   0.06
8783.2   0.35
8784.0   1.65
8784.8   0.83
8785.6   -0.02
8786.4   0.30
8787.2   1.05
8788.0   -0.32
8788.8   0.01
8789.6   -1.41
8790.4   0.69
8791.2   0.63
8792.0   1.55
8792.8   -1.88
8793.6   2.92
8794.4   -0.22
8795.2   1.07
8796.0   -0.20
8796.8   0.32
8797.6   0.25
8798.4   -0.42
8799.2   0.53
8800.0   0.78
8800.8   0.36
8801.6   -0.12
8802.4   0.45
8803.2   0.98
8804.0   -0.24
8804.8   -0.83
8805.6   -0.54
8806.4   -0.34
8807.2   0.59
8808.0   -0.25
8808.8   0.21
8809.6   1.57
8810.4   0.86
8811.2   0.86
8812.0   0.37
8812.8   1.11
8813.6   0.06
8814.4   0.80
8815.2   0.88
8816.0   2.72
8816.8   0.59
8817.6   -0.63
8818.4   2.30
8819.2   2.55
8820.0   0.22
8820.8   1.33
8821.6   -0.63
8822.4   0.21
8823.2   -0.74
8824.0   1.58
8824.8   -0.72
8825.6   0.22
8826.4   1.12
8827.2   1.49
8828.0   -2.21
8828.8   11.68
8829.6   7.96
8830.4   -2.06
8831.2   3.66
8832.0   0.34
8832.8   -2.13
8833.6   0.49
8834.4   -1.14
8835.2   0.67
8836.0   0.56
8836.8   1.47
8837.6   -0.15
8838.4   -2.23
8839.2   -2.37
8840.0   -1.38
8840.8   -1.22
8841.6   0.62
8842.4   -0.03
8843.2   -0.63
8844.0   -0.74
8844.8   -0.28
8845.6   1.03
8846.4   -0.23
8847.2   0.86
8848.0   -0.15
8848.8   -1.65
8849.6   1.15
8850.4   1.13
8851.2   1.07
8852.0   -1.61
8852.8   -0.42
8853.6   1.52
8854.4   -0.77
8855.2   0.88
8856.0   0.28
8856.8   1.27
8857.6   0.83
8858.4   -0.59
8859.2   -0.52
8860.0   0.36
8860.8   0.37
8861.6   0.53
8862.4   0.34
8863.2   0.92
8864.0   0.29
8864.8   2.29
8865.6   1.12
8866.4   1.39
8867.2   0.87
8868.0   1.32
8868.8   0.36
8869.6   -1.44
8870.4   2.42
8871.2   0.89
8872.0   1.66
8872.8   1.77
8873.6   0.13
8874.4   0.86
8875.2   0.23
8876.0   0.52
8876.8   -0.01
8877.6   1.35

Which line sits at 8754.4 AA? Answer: [O III] 5007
